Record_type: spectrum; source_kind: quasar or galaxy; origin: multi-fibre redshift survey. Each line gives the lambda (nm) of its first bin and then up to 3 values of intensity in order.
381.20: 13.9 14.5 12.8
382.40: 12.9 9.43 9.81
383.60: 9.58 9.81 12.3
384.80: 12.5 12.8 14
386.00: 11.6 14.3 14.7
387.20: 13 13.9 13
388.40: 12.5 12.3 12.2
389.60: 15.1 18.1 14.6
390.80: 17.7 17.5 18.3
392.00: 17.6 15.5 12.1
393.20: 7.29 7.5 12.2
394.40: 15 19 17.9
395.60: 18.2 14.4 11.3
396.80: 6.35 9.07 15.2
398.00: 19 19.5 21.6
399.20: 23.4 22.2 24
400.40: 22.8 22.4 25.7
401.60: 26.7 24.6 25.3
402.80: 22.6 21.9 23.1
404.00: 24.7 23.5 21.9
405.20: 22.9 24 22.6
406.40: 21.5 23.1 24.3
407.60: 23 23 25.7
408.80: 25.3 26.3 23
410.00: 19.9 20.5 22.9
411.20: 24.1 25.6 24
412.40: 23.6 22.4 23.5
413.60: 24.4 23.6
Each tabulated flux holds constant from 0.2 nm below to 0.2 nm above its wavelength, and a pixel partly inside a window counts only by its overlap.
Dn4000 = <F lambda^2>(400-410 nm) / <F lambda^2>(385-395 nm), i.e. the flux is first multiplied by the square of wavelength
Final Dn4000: 1.81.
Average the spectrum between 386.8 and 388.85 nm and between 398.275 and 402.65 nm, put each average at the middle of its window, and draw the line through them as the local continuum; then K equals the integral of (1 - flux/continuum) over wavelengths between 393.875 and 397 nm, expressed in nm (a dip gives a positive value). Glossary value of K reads 0.80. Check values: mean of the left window 13.2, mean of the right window 23.5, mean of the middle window 14.3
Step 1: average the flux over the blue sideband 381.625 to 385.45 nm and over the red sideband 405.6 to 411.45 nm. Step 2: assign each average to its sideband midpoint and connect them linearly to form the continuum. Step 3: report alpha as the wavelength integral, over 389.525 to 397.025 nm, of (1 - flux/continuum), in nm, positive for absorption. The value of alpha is 0.68 nm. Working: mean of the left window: 11.5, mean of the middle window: 14.5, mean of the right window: 23.3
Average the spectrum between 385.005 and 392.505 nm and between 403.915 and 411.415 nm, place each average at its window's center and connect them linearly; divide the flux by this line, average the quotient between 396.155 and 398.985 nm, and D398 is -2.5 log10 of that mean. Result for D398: 0.28 mag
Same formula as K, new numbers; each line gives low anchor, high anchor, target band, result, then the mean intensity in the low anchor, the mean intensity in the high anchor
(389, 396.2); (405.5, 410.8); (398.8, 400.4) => -0.363 nm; 15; 23.2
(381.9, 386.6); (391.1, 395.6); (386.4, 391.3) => -0.454 nm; 11.8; 14.6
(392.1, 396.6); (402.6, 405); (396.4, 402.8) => -0.380 nm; 13.8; 22.9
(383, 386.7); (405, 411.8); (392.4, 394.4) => 0.649 nm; 11.9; 23.4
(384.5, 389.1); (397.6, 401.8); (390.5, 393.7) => 0.444 nm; 13.1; 22.4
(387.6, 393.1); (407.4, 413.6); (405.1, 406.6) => -0.083 nm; 14.9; 23.5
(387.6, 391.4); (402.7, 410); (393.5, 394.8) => 0.314 nm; 14.7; 23.4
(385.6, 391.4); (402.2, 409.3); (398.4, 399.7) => -0.130 nm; 14.3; 23.6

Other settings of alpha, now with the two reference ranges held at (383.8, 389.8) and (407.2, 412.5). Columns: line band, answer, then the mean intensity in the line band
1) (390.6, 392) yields -0.26 nm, 17.8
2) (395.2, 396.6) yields 0.16 nm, 15.1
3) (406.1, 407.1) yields -0.02 nm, 22.5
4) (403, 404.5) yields -0.18 nm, 23.3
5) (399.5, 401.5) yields -0.45 nm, 23.6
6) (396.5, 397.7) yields 0.53 nm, 9.88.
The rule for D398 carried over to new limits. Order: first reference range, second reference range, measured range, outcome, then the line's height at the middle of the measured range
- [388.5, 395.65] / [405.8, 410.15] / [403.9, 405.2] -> -0.078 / 21.6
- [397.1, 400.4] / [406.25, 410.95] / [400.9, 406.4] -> -0.108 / 21.5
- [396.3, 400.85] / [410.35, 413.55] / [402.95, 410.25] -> -0.097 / 21.3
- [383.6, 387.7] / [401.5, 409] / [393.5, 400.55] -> 0.153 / 19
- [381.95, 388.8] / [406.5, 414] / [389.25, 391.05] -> -0.114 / 14.4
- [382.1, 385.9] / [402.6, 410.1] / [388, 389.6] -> 0.104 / 14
